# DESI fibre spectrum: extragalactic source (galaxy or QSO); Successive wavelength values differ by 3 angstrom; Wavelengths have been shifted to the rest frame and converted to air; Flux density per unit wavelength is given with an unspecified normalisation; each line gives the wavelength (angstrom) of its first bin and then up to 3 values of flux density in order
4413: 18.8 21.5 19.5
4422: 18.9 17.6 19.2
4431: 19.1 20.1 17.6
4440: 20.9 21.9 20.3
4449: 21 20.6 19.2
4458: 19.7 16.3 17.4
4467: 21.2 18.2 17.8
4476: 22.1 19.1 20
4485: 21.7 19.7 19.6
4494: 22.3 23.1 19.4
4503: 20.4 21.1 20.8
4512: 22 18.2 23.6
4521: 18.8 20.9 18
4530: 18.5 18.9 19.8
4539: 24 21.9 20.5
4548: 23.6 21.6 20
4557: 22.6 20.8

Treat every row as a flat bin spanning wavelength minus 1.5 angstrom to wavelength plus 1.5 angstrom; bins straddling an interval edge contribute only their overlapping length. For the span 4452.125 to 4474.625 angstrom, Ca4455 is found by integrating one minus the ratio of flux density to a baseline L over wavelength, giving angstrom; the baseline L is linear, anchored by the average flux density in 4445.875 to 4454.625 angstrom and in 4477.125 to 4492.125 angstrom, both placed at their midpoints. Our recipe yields 1.83 angstrom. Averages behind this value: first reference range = 20.5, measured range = 18.7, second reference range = 20.1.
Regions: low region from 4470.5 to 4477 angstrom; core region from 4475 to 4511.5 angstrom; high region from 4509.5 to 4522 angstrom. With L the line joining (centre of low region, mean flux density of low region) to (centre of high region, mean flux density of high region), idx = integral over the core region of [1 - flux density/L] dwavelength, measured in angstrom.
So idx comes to -1.3 angstrom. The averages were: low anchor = 19.5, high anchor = 20.7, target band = 20.8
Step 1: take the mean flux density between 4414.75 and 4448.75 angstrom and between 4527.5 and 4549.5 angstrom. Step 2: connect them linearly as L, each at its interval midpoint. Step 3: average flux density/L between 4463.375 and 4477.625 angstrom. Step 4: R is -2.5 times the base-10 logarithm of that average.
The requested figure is 0.04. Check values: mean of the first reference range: 19.7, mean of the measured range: 19.5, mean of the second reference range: 20.9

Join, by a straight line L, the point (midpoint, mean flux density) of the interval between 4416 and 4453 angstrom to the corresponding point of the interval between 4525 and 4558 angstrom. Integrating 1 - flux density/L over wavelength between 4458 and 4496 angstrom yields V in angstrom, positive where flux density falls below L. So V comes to 1.01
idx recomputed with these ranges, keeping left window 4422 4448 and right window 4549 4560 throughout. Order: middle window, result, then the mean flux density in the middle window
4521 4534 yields 1.2 angstrom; 19.1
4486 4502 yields -0.3 angstrom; 20.8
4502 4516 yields 0.1 angstrom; 20.6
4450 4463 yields 0.6 angstrom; 19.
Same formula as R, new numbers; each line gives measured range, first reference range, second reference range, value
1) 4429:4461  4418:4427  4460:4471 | -0.076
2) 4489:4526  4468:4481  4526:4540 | -0.064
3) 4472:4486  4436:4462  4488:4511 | 0.016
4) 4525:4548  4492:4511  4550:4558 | 0.042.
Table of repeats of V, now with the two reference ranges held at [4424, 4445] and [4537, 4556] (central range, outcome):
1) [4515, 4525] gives 0.3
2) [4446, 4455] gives -0.3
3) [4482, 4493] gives 0.1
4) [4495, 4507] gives -0.1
